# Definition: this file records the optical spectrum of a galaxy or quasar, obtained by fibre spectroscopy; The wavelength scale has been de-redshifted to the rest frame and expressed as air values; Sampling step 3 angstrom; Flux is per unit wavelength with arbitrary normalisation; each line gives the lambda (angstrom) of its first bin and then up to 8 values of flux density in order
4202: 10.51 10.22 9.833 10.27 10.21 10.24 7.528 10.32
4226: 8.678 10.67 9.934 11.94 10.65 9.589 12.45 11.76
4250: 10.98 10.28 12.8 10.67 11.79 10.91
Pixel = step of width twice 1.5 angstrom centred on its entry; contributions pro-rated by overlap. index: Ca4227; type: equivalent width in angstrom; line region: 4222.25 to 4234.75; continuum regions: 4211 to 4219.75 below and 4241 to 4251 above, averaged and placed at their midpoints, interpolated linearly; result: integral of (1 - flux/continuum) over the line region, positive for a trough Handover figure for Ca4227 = 0.5 angstrom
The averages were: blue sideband 9.85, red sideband 11.4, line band 10.1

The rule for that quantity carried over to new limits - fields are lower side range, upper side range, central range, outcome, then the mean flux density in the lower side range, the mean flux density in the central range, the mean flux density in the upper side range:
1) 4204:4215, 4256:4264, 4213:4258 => 1.3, 10.1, 10.5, 11.5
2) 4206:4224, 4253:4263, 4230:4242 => 0.0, 9.73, 10.6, 11.5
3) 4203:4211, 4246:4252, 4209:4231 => 1.6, 10.1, 9.71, 11.2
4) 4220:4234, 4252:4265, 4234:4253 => -1.0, 9.72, 11.1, 11.4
